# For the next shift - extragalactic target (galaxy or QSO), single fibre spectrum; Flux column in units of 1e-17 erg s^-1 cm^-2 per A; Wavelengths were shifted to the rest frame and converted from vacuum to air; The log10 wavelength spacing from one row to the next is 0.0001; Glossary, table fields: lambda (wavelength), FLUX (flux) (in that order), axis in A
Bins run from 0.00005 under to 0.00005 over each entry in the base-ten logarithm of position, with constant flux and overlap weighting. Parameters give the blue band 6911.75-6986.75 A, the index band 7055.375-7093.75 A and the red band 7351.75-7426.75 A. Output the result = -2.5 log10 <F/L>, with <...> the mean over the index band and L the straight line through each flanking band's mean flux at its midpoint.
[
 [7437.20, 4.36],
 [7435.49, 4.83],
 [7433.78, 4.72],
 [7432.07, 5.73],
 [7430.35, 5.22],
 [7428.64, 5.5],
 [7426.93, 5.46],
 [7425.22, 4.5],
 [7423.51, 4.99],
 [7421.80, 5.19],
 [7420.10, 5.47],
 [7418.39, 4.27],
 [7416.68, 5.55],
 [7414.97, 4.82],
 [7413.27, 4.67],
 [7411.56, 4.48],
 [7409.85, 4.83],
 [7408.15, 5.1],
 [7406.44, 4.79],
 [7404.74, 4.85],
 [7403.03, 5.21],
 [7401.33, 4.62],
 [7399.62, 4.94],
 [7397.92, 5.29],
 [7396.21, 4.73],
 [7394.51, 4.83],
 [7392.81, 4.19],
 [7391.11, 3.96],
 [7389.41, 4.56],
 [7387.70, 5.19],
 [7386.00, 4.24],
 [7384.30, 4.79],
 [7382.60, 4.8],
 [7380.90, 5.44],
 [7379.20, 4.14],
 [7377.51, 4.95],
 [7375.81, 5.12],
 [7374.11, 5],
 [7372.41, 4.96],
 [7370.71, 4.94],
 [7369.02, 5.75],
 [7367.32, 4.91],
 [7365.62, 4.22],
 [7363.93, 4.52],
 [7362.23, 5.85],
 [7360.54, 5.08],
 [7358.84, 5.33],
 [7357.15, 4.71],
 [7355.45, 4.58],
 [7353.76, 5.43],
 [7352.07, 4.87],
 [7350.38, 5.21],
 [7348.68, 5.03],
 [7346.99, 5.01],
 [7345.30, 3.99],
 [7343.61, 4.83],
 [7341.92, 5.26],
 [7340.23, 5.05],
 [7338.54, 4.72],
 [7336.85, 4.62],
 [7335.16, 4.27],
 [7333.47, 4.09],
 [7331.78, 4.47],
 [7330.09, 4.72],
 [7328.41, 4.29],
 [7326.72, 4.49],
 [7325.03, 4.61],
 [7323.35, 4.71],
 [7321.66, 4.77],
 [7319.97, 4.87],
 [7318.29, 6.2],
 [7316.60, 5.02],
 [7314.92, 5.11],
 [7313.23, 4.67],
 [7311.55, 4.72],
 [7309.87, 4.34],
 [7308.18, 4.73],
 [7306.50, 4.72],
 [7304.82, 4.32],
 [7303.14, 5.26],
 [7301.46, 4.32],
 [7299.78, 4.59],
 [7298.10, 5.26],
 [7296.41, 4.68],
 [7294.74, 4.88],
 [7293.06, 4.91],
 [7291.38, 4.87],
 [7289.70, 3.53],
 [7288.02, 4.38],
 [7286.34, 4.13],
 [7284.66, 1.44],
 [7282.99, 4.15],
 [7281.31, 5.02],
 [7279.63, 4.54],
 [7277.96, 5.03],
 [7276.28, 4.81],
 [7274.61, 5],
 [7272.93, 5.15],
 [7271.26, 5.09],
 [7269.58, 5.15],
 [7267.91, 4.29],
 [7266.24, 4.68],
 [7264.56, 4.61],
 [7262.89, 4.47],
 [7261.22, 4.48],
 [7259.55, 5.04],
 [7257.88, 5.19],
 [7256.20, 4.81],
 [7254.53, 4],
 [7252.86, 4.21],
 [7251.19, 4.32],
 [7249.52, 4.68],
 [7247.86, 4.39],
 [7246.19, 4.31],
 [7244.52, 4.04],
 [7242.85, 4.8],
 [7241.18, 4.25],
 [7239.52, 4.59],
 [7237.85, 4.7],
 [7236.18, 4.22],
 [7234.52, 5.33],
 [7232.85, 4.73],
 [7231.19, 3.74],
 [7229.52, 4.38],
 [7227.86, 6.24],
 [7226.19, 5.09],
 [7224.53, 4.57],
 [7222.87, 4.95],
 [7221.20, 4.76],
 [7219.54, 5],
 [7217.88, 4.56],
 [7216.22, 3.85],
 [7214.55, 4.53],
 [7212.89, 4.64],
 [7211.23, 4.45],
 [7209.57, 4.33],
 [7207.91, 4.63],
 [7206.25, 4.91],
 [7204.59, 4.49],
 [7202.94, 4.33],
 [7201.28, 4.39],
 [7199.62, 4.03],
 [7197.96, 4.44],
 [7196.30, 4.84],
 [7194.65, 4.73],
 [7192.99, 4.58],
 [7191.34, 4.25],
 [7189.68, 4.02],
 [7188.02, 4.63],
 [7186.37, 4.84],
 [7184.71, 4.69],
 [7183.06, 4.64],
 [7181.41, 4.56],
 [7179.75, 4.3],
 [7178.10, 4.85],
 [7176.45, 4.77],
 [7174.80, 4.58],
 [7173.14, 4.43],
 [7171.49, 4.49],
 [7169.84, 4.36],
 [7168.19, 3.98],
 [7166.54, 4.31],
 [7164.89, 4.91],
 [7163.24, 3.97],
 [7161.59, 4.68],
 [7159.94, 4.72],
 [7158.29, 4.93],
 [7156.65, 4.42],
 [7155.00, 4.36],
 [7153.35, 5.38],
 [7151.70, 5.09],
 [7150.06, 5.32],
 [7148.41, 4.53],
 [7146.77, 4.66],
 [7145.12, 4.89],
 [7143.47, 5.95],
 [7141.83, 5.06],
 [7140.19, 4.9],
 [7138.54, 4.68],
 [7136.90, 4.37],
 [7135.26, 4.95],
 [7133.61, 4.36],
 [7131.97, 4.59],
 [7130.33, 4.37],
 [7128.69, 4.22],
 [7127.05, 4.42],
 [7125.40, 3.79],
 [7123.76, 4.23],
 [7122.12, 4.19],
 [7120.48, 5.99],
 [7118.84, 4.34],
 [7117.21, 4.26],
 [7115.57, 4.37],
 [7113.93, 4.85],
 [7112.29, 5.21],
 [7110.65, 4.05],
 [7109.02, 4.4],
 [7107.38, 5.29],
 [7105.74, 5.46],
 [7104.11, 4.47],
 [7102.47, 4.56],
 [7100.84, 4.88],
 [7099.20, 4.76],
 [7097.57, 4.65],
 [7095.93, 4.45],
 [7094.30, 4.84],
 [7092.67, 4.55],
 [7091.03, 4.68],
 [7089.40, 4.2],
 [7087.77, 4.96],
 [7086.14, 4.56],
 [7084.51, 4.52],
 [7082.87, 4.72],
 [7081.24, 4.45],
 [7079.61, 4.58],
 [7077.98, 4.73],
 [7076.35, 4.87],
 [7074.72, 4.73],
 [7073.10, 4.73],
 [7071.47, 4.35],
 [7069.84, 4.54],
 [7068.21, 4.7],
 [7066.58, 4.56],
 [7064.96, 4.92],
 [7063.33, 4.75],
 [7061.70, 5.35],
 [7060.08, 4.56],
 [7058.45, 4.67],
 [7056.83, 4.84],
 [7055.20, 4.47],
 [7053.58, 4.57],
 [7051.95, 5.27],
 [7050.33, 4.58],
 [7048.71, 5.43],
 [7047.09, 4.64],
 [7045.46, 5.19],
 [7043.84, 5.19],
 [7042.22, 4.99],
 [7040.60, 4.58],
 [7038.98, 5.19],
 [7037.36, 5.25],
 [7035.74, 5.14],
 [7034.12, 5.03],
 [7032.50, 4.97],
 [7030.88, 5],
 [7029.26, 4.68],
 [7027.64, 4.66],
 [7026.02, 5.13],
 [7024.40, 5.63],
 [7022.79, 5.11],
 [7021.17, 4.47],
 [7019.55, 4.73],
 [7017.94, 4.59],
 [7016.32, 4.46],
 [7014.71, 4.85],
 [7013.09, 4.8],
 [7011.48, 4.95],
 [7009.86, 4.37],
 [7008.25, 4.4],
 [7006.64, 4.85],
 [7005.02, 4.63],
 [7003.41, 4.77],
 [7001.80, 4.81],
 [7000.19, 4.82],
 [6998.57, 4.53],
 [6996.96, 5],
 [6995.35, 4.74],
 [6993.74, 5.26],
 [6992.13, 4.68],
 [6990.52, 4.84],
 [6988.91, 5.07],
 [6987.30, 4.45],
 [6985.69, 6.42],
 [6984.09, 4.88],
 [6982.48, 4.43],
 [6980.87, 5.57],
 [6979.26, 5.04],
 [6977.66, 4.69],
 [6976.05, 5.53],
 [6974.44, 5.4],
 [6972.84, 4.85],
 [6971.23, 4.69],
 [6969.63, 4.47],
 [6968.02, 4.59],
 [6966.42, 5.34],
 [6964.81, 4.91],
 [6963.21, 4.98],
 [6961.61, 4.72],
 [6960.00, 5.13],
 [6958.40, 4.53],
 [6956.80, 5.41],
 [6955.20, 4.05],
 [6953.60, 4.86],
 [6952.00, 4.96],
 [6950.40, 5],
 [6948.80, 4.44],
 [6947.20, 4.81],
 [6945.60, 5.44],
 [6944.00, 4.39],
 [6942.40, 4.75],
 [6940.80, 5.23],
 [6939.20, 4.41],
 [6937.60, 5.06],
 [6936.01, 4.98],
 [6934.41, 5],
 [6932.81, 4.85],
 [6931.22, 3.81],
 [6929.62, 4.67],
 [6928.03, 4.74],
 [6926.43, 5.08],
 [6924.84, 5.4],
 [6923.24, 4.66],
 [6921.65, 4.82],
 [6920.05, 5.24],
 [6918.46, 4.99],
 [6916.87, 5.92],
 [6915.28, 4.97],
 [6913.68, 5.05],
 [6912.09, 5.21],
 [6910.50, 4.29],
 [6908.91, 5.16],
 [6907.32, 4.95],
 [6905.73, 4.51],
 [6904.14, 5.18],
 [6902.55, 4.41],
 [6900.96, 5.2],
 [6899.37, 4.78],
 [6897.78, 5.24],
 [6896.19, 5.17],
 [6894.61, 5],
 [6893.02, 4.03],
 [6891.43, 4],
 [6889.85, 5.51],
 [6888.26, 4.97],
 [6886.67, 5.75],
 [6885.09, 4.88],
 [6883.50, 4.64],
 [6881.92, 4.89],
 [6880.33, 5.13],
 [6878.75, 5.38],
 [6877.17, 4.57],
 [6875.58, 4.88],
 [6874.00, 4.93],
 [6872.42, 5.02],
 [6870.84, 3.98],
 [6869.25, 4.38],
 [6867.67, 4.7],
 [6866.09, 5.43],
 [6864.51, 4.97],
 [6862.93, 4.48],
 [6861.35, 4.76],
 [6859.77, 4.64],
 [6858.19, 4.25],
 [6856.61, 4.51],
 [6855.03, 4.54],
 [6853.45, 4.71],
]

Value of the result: 0.057 mag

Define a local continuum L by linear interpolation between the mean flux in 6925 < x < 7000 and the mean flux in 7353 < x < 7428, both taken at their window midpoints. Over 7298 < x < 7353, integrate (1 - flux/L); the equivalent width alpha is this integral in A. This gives 1.5 A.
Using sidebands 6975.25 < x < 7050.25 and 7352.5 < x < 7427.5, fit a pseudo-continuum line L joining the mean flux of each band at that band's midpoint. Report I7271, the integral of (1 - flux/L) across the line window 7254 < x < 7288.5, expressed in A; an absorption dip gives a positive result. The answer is 2.45 A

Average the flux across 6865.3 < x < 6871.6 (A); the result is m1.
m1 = 4.62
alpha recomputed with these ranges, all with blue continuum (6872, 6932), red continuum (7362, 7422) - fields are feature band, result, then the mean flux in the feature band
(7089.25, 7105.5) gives 0.8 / 4.65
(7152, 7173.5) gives 1.5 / 4.55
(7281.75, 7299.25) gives 2.2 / 4.25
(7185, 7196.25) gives 0.8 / 4.54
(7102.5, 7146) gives 1.9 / 4.68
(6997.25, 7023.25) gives 1.1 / 4.7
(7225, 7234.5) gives 0.0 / 4.87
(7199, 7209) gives 0.8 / 4.47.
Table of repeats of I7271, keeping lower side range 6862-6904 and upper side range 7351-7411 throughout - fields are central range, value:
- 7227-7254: 1.78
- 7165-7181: 1.30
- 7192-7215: 1.66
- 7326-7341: 1.09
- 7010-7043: -0.22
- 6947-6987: -0.65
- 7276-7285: 1.11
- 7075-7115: 1.44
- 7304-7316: 0.51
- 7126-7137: 0.92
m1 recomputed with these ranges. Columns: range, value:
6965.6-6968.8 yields 4.96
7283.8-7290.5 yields 3.37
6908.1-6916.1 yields 4.94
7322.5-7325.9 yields 4.66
